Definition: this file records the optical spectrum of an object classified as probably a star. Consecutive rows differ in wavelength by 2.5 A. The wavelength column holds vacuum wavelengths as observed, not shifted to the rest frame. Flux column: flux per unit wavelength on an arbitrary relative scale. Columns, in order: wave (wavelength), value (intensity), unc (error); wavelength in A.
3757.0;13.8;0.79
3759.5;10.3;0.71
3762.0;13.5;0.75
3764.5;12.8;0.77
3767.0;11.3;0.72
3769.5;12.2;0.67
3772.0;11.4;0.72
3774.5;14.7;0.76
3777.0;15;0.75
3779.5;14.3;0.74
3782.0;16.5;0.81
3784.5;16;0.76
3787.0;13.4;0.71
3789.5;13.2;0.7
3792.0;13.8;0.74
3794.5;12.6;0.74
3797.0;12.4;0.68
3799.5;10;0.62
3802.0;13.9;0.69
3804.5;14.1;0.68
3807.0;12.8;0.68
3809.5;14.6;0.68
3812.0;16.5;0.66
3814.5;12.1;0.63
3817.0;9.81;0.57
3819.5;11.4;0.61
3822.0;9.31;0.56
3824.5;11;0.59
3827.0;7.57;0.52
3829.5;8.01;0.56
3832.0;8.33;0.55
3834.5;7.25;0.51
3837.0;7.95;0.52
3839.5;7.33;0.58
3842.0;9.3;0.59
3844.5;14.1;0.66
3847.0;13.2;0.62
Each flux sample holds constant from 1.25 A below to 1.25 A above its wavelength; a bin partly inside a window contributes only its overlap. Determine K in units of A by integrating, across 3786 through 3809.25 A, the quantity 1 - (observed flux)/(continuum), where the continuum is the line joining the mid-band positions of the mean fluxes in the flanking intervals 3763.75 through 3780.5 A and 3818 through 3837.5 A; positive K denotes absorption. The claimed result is -3.8 A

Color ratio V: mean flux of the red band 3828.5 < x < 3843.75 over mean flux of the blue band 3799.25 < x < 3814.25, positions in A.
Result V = 0.6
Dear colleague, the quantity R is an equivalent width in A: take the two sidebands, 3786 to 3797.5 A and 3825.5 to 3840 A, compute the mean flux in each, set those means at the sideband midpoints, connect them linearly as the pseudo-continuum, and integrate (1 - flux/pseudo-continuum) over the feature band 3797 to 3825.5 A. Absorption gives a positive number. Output -4.8 A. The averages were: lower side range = 13.1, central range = 12.3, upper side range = 7.82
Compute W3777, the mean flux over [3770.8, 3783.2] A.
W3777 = 14.4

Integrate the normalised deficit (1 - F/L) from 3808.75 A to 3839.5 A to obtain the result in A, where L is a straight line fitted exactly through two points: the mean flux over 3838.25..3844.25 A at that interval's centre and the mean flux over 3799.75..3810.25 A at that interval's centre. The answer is 3.4 A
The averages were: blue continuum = 13.4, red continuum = 9.28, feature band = 10.1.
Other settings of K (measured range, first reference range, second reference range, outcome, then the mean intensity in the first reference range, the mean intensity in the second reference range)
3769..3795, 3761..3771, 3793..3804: -3.4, 12.4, 12.4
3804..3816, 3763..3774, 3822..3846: -4.4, 12.2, 9.04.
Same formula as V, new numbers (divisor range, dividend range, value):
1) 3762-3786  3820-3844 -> 0.63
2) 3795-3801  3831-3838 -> 0.68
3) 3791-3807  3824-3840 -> 0.63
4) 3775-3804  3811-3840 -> 0.71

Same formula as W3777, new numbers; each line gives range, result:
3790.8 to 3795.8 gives 13.2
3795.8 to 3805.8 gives 12.6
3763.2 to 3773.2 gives 11.9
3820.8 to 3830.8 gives 8.97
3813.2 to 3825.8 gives 10.7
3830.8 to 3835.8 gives 7.79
